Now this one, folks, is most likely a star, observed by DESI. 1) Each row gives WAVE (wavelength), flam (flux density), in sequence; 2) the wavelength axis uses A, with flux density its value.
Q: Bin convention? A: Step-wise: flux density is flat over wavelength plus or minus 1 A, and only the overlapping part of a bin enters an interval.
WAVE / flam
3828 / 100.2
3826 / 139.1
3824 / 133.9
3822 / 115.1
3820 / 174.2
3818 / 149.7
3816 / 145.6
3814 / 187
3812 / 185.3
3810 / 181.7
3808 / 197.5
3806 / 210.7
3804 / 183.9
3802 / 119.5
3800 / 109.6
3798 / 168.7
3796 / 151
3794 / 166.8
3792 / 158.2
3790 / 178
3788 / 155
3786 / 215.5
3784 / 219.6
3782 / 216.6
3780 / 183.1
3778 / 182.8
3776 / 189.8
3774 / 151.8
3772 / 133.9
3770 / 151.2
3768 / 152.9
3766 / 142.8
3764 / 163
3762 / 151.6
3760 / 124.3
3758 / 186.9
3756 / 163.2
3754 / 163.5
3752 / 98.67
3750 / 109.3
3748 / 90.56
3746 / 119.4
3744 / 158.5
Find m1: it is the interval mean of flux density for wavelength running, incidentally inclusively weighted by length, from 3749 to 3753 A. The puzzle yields 104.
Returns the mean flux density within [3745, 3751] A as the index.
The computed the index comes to 106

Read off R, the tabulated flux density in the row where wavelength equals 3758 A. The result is 186.9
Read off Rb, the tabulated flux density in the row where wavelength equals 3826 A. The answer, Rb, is 139.1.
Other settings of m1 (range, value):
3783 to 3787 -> 218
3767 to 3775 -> 147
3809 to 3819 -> 170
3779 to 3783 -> 200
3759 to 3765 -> 146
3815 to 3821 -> 156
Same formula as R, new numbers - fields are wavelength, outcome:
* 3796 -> 151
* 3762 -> 151.6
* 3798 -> 168.7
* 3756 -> 163.2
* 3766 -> 142.8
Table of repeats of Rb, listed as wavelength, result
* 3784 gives 219.6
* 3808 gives 197.5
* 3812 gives 185.3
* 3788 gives 155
